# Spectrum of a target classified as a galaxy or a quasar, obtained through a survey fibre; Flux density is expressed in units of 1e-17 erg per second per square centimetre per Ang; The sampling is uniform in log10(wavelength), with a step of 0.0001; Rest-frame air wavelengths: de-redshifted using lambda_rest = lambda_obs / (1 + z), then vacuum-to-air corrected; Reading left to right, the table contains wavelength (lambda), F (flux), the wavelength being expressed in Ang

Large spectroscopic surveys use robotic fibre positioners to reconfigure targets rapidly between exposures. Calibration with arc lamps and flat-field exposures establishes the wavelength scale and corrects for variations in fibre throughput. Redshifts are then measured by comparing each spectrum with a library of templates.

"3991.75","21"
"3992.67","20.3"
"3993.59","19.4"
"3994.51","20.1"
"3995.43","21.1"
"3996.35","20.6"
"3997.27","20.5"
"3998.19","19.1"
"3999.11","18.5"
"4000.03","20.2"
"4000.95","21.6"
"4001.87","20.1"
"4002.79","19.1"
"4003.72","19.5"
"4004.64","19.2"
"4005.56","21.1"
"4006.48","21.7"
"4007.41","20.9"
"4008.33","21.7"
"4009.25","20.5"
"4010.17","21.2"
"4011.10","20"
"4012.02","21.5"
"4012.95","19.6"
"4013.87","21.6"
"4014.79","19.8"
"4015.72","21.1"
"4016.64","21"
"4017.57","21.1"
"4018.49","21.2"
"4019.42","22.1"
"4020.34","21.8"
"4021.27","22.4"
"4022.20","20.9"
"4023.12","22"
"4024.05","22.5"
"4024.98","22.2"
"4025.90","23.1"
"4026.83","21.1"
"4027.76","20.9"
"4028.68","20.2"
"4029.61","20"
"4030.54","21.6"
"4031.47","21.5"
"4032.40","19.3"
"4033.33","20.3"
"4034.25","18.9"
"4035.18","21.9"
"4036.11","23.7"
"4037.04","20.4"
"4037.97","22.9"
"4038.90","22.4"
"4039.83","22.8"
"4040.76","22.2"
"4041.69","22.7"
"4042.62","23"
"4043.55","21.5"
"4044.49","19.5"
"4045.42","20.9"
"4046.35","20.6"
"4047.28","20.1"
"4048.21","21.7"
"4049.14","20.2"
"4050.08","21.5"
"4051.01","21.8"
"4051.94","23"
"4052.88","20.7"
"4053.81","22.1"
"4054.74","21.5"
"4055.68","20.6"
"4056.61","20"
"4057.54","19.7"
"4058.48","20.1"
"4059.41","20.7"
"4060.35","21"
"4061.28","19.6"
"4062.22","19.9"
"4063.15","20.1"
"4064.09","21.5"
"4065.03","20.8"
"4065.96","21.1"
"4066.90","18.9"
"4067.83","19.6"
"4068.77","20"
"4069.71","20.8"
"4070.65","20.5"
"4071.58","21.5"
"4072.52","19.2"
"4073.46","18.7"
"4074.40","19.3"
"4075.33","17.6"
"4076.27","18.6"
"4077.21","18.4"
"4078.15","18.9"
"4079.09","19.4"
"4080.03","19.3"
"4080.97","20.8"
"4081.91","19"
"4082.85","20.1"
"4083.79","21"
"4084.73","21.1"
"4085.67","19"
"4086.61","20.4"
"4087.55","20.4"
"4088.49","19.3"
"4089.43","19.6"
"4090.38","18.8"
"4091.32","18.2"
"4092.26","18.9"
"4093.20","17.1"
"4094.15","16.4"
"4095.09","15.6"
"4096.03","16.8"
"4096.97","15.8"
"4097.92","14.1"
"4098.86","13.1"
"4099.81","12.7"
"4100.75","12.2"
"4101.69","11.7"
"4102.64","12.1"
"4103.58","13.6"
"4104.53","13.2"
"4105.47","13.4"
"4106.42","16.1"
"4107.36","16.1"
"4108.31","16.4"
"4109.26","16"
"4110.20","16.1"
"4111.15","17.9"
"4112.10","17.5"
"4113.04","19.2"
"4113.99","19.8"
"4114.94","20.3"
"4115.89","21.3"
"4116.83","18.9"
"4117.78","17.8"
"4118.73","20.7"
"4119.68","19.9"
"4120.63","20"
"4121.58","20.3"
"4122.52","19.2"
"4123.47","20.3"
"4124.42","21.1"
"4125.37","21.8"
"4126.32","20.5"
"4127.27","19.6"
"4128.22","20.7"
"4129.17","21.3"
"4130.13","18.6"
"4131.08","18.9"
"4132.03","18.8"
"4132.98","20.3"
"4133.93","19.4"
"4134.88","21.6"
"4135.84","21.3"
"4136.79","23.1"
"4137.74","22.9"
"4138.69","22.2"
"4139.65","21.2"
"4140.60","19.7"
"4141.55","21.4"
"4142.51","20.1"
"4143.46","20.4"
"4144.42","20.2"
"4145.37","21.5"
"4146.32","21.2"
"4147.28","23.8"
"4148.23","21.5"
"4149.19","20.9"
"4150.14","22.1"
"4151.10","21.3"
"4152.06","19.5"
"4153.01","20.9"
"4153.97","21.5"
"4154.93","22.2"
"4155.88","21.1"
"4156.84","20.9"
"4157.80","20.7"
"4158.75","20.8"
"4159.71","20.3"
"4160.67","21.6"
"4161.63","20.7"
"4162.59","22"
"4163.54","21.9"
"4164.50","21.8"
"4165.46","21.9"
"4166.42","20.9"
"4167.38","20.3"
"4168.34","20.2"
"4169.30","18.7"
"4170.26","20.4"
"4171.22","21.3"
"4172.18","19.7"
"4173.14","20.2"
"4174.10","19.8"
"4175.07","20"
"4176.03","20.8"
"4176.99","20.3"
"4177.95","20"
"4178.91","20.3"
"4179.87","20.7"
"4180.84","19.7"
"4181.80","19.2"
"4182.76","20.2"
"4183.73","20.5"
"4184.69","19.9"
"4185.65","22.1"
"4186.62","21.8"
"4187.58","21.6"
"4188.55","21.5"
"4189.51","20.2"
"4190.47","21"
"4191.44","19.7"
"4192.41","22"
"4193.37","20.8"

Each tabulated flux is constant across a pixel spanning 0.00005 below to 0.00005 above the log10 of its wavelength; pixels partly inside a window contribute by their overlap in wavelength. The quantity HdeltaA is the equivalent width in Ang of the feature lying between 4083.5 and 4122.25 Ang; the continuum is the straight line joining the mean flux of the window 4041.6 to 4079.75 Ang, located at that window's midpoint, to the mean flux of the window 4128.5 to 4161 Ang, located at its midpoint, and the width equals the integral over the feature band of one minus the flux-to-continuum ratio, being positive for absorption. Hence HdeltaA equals 6.37 Ang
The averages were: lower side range 20.4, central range 17.3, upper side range 21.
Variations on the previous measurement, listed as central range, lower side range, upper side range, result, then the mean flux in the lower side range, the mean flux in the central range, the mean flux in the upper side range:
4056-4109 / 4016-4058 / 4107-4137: 5.80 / 21.4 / 18.2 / 19.5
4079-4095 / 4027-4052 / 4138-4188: 1.42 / 21.3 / 19.2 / 20.9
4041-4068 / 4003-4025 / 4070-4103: -2.19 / 21.1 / 20.9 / 17.9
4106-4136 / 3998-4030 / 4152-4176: 2.21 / 20.9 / 19.3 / 20.8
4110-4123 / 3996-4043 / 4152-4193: 0.99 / 21.1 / 19.3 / 20.7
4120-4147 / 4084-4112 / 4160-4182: -3.33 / 16.3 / 20.6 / 20.6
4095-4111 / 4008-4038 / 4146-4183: 4.97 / 21.2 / 14.5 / 20.8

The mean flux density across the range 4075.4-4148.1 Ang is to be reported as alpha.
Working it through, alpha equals 18.8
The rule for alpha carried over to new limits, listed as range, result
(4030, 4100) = 19.9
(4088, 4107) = 15.4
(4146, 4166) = 21.4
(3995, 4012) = 20.4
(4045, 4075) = 20.5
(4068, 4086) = 19.6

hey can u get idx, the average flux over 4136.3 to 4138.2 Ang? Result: 23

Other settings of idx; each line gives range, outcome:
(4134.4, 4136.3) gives 21.4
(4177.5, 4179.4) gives 20.2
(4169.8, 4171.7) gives 20.9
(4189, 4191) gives 20.6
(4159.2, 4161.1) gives 20.9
